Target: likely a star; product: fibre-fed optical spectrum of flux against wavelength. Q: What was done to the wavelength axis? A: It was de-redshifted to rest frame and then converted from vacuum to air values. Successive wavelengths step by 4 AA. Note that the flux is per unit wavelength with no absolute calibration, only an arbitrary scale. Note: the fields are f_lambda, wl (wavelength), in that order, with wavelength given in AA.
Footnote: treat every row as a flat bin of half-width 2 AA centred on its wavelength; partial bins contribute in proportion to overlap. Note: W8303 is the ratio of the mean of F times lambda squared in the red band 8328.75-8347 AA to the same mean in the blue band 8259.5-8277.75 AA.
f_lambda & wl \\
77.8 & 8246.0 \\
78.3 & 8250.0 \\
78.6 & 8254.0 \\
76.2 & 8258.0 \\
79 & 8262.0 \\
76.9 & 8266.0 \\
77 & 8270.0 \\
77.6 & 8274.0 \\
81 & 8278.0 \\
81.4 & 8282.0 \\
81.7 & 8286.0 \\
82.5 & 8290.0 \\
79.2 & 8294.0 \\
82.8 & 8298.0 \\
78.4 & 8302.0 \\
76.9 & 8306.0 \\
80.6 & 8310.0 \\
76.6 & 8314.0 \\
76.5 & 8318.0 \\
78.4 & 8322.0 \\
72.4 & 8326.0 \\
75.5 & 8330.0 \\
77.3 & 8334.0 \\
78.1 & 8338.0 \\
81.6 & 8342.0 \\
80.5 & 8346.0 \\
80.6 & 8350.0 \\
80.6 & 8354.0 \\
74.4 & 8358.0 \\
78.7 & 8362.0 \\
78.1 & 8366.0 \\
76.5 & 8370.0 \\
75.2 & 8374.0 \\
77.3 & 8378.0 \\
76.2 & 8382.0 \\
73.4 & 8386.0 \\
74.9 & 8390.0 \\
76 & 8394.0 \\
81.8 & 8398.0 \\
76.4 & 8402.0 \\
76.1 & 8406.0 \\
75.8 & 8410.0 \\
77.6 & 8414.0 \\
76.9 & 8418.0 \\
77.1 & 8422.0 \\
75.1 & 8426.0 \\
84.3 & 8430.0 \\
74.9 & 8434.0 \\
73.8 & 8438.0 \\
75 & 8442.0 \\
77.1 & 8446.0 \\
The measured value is 1.03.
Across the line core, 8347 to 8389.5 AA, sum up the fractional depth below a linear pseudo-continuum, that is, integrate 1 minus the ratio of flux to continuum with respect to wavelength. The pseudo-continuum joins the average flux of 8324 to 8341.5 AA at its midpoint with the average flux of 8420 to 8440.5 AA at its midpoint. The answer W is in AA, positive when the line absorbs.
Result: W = -0.3 AA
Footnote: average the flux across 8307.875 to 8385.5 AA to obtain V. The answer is 77.6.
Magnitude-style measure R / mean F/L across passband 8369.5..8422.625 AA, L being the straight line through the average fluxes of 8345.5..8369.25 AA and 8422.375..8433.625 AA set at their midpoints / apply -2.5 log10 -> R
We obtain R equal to 0.030 mag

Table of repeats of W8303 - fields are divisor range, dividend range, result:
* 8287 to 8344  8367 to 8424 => 1.00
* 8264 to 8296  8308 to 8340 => 0.98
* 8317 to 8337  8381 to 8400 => 1.02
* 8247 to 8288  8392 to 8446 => 1.01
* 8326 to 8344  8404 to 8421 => 1.01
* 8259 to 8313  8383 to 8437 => 1.00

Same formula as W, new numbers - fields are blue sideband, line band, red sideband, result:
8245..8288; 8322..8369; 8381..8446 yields -0.2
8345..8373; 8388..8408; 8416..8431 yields 0.3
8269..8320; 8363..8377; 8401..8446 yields 0.2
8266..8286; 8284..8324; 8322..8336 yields -1.1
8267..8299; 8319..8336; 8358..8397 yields 0.5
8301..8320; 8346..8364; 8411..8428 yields -0.3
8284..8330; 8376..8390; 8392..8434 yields 0.4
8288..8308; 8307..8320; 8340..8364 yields 0.3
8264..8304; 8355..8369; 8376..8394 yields -0.1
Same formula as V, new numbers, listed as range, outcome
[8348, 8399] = 77.1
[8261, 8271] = 77.6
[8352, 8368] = 78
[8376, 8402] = 76.6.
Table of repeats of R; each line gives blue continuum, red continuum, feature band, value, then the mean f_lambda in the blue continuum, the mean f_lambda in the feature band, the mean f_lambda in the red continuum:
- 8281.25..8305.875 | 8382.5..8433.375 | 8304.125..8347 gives 0.03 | 80.7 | 77.6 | 77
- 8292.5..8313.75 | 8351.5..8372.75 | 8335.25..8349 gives -0.02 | 79.3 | 80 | 77.6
